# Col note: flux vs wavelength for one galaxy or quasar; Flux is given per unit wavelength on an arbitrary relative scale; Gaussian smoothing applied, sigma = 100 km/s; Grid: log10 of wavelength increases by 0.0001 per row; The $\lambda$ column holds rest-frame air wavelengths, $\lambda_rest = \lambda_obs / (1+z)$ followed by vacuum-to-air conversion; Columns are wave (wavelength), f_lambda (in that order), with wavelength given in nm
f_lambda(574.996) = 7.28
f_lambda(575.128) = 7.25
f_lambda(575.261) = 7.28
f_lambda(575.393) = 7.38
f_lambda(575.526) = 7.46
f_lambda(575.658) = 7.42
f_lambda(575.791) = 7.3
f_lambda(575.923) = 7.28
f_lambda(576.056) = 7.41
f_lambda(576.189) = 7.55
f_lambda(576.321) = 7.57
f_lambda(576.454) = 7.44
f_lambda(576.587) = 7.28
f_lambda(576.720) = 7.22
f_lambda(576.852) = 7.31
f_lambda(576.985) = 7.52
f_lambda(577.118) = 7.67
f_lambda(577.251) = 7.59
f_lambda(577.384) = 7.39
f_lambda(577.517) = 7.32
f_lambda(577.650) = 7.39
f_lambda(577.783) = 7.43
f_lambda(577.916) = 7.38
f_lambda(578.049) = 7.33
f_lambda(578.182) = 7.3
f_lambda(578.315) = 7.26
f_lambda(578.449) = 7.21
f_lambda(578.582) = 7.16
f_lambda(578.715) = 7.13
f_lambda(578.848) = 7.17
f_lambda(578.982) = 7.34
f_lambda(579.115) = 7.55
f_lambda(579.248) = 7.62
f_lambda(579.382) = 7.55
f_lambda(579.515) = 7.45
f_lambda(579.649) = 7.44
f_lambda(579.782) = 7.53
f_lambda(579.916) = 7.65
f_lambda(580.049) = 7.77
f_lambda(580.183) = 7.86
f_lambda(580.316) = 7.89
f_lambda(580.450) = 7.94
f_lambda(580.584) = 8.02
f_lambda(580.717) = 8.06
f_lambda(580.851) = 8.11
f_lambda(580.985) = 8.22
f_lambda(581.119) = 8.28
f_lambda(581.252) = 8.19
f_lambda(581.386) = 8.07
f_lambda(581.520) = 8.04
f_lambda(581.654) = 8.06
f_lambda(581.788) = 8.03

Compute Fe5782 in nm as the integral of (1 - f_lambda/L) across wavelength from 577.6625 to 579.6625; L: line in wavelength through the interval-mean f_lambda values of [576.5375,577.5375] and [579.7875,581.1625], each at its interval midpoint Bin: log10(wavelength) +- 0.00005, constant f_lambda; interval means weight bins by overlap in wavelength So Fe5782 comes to 0.08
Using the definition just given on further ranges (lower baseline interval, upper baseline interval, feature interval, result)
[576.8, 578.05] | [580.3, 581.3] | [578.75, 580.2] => 0.06 nm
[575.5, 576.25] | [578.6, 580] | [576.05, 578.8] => 0.02 nm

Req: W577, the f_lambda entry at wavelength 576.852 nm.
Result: 7.31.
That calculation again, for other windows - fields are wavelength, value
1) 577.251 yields 7.59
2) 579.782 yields 7.53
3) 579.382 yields 7.55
